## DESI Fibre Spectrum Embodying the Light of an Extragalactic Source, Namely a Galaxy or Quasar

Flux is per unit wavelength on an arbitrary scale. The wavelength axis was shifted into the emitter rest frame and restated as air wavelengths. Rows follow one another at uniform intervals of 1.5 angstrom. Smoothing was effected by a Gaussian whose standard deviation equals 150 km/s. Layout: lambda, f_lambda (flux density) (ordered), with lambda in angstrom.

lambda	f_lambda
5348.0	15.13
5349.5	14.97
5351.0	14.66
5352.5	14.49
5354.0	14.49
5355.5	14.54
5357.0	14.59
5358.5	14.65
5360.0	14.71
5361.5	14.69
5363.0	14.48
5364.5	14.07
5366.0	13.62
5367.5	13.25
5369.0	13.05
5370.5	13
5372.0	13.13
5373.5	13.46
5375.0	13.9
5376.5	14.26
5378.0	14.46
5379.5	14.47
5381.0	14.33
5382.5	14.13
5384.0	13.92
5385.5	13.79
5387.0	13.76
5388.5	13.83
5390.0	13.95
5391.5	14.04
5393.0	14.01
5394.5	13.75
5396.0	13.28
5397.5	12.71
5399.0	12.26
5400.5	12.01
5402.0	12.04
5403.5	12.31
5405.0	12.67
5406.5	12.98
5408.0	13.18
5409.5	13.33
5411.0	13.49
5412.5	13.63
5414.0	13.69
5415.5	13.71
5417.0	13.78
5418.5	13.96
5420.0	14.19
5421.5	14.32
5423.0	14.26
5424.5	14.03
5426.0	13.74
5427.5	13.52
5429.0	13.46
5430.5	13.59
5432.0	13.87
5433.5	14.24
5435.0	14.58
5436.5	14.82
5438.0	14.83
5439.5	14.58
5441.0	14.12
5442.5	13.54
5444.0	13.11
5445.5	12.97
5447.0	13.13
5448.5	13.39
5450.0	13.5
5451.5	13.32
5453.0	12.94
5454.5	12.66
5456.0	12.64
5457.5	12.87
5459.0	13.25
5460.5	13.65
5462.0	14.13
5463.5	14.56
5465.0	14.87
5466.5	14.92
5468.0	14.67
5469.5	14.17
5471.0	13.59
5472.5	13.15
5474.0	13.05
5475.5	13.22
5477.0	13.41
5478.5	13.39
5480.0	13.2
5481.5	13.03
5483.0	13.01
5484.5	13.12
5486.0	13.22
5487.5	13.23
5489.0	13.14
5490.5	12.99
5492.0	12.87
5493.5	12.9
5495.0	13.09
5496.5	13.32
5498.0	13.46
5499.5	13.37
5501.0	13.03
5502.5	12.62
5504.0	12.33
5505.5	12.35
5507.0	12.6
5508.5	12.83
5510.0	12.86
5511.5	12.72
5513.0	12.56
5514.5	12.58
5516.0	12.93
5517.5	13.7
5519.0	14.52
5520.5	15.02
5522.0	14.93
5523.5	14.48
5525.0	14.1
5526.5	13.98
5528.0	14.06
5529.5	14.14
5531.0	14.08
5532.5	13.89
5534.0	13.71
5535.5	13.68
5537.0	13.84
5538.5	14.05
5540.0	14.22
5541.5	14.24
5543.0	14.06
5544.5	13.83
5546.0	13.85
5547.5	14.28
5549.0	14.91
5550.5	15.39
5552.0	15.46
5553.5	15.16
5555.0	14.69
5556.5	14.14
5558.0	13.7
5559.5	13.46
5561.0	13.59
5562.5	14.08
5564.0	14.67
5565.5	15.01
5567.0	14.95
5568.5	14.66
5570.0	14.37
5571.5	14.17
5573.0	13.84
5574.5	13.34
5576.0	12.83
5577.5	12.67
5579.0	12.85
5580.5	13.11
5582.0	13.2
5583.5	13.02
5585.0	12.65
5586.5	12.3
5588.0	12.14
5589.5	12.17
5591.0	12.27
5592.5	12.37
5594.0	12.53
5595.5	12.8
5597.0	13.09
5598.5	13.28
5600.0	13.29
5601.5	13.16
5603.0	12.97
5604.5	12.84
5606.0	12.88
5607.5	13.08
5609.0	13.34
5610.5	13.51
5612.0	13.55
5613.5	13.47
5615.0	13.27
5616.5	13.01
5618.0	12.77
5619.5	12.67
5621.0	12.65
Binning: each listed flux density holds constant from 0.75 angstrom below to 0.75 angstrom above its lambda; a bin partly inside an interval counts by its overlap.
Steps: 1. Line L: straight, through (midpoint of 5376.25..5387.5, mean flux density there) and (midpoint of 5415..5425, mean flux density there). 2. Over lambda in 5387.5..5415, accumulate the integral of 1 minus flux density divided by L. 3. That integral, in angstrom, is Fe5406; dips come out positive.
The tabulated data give 1.8 angstrom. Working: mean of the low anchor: 14.1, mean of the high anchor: 14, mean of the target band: 13.2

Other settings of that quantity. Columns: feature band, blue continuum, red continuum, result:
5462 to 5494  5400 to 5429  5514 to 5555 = 0.7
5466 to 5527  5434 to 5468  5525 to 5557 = 2.9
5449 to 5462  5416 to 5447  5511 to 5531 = 0.7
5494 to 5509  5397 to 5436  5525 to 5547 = 1.0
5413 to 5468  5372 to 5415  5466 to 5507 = -1.9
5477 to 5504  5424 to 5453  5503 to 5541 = 1.1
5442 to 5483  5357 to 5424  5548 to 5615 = 0.4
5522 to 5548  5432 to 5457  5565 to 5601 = -1.4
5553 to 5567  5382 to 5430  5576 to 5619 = -1.4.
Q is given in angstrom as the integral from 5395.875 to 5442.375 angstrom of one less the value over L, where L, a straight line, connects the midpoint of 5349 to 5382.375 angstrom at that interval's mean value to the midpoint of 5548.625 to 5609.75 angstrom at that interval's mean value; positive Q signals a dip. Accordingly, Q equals 1.3 angstrom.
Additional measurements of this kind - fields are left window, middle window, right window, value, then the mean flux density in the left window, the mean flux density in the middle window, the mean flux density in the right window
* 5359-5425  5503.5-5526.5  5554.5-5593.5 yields 0.2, 13.6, 13.4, 13.5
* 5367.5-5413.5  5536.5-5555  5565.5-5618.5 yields -1.7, 13.4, 14.5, 13.2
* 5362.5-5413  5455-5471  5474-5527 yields -0.7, 13.5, 13.9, 13.3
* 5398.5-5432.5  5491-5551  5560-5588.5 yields -0.5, 13.4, 13.6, 13.6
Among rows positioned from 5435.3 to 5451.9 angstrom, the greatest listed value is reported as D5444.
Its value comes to 14.83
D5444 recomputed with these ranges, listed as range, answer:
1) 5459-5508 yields 14.92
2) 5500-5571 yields 15.46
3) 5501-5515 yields 13.03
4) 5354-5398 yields 14.71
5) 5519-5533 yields 15.02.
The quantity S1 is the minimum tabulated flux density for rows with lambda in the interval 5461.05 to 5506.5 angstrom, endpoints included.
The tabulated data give 12.33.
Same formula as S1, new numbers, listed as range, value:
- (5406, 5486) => 12.64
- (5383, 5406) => 12.01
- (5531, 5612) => 12.14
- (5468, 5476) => 13.05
